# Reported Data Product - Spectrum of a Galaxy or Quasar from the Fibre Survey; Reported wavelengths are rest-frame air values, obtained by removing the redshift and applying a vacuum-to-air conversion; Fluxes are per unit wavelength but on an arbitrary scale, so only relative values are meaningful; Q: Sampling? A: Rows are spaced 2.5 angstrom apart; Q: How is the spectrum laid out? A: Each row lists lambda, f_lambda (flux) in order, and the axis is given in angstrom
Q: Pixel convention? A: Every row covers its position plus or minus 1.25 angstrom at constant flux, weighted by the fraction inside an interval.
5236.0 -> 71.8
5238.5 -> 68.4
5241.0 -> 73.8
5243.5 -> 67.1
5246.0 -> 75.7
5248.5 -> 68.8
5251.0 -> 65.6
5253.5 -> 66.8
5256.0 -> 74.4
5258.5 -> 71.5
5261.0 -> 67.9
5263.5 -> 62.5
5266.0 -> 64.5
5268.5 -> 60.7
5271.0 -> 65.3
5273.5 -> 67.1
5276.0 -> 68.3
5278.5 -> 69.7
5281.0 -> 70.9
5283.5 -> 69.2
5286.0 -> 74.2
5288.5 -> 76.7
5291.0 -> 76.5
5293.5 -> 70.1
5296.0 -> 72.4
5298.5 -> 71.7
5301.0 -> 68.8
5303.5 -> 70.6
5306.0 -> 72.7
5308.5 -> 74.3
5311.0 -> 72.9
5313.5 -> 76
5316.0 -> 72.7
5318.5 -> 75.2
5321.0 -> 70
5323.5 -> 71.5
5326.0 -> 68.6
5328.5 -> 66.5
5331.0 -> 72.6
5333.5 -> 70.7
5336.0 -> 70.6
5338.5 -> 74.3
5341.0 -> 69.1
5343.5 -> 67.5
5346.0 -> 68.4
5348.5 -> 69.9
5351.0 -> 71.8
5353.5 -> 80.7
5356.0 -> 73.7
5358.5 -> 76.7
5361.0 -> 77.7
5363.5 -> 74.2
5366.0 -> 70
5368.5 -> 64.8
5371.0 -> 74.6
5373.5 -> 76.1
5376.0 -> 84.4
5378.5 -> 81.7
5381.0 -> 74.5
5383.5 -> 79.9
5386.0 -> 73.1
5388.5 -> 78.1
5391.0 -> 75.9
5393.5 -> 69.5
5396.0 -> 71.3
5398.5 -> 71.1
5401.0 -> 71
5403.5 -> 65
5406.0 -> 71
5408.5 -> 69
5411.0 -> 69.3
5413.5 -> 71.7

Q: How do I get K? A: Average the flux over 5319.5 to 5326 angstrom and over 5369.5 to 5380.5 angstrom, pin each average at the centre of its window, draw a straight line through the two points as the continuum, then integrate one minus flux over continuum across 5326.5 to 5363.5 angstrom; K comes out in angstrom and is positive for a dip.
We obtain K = 0.9 angstrom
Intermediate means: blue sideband 70.5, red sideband 78.6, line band 72.2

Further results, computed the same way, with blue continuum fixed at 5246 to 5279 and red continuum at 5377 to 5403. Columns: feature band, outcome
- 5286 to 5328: -1.6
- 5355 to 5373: -0.1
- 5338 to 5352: 0.4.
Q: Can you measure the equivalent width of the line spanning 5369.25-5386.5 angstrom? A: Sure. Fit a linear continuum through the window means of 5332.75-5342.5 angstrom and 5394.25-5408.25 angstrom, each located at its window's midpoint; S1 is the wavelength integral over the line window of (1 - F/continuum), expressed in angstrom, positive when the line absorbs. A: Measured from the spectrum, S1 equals -1.8 angstrom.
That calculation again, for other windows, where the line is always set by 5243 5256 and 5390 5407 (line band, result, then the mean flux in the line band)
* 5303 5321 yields -0.88 angstrom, 73.4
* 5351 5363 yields -1.05 angstrom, 76.5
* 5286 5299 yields -0.72 angstrom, 73.7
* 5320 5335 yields 0.01 angstrom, 70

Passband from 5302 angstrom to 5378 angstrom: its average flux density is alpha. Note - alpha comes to 72.7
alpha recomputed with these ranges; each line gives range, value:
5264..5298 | 69.5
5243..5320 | 70.4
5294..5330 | 71.7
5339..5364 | 73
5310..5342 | 71.6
